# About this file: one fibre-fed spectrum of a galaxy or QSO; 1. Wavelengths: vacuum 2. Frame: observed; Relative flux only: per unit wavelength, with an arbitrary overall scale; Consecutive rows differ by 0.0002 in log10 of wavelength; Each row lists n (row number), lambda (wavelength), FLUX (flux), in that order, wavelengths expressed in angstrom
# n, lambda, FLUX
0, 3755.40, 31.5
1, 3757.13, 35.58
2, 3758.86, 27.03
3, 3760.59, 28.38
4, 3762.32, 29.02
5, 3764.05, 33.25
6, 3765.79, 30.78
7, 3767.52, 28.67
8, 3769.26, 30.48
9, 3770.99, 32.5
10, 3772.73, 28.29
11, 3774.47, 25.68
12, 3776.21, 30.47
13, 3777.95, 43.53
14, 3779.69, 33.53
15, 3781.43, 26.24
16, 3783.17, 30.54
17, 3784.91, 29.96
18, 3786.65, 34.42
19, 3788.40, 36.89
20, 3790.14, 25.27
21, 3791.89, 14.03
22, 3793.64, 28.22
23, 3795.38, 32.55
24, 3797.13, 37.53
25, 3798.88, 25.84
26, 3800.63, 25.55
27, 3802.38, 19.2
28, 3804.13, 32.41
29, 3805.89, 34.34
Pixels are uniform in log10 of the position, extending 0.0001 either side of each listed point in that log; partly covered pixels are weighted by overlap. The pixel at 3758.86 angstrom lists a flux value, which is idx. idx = 27.03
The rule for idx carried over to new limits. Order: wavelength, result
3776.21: 30.47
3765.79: 30.78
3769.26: 30.48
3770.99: 32.5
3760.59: 28.38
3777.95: 43.53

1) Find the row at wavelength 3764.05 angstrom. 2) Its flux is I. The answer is 33.25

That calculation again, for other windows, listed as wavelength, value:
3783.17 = 30.54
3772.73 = 28.29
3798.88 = 25.84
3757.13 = 35.58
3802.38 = 19.2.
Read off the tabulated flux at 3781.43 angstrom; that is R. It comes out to 26.24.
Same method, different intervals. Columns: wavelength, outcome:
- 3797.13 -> 37.53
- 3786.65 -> 34.42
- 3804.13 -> 32.41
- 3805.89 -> 34.34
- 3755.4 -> 31.5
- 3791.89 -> 14.03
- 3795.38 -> 32.55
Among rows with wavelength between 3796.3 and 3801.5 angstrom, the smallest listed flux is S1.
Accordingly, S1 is 25.55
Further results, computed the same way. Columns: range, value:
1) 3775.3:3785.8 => 26.24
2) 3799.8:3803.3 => 19.2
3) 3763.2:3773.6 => 28.29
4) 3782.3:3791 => 25.27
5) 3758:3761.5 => 27.03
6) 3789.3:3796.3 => 14.03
